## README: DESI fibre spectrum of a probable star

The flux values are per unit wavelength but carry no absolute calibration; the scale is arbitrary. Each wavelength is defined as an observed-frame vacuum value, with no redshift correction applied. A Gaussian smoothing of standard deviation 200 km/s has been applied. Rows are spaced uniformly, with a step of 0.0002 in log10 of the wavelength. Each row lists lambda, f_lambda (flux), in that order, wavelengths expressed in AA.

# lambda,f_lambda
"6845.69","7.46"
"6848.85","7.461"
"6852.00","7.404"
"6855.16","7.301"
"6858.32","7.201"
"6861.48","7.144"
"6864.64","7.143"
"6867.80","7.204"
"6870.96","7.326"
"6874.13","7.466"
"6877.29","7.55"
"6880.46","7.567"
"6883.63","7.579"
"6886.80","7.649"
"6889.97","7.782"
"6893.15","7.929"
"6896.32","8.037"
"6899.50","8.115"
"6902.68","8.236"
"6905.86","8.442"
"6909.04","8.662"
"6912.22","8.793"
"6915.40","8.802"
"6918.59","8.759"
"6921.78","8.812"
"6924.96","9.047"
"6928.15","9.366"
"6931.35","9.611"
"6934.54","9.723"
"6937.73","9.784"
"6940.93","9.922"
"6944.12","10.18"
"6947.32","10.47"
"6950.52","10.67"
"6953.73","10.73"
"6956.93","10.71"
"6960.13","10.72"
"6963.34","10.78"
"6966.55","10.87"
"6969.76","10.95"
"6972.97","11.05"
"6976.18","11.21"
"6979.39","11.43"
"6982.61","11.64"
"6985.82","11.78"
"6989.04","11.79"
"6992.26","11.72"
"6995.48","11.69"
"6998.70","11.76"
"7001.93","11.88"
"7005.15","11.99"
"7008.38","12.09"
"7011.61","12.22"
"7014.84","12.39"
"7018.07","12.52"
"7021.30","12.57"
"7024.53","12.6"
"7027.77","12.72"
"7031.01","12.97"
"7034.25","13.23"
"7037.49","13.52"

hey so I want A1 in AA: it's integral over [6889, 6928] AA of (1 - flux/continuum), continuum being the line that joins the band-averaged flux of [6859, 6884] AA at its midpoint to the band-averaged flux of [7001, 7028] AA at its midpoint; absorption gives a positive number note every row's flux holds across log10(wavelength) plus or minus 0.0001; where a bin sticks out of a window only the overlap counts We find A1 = 0.7 AA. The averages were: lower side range 7.36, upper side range 12.3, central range 8.5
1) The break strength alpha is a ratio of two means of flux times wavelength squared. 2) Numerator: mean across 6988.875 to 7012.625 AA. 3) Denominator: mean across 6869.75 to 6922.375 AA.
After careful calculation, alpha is 1.5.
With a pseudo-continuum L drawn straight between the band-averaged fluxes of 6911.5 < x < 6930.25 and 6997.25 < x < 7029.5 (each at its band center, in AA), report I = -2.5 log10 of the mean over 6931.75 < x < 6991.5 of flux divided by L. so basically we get -0.04 mag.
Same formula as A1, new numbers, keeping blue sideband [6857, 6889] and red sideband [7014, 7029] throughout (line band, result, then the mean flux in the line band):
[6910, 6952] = -0.4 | 9.52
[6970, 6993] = -0.6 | 11.5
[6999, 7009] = 0.0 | 11.9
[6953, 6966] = -0.4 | 10.7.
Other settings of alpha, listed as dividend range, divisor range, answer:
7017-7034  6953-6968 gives 1.20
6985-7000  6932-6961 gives 1.16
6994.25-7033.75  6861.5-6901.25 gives 1.68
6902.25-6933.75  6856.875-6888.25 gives 1.22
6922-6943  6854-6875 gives 1.34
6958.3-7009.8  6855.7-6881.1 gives 1.62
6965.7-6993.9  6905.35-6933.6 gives 1.29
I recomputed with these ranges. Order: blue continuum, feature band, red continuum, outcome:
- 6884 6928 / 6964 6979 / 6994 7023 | -0.03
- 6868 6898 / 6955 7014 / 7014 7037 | -0.02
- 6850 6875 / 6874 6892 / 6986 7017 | 0.05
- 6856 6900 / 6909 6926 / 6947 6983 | 0.03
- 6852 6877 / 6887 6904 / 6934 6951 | 0.06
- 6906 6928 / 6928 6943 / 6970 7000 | -0.02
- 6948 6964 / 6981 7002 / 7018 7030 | 0.00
